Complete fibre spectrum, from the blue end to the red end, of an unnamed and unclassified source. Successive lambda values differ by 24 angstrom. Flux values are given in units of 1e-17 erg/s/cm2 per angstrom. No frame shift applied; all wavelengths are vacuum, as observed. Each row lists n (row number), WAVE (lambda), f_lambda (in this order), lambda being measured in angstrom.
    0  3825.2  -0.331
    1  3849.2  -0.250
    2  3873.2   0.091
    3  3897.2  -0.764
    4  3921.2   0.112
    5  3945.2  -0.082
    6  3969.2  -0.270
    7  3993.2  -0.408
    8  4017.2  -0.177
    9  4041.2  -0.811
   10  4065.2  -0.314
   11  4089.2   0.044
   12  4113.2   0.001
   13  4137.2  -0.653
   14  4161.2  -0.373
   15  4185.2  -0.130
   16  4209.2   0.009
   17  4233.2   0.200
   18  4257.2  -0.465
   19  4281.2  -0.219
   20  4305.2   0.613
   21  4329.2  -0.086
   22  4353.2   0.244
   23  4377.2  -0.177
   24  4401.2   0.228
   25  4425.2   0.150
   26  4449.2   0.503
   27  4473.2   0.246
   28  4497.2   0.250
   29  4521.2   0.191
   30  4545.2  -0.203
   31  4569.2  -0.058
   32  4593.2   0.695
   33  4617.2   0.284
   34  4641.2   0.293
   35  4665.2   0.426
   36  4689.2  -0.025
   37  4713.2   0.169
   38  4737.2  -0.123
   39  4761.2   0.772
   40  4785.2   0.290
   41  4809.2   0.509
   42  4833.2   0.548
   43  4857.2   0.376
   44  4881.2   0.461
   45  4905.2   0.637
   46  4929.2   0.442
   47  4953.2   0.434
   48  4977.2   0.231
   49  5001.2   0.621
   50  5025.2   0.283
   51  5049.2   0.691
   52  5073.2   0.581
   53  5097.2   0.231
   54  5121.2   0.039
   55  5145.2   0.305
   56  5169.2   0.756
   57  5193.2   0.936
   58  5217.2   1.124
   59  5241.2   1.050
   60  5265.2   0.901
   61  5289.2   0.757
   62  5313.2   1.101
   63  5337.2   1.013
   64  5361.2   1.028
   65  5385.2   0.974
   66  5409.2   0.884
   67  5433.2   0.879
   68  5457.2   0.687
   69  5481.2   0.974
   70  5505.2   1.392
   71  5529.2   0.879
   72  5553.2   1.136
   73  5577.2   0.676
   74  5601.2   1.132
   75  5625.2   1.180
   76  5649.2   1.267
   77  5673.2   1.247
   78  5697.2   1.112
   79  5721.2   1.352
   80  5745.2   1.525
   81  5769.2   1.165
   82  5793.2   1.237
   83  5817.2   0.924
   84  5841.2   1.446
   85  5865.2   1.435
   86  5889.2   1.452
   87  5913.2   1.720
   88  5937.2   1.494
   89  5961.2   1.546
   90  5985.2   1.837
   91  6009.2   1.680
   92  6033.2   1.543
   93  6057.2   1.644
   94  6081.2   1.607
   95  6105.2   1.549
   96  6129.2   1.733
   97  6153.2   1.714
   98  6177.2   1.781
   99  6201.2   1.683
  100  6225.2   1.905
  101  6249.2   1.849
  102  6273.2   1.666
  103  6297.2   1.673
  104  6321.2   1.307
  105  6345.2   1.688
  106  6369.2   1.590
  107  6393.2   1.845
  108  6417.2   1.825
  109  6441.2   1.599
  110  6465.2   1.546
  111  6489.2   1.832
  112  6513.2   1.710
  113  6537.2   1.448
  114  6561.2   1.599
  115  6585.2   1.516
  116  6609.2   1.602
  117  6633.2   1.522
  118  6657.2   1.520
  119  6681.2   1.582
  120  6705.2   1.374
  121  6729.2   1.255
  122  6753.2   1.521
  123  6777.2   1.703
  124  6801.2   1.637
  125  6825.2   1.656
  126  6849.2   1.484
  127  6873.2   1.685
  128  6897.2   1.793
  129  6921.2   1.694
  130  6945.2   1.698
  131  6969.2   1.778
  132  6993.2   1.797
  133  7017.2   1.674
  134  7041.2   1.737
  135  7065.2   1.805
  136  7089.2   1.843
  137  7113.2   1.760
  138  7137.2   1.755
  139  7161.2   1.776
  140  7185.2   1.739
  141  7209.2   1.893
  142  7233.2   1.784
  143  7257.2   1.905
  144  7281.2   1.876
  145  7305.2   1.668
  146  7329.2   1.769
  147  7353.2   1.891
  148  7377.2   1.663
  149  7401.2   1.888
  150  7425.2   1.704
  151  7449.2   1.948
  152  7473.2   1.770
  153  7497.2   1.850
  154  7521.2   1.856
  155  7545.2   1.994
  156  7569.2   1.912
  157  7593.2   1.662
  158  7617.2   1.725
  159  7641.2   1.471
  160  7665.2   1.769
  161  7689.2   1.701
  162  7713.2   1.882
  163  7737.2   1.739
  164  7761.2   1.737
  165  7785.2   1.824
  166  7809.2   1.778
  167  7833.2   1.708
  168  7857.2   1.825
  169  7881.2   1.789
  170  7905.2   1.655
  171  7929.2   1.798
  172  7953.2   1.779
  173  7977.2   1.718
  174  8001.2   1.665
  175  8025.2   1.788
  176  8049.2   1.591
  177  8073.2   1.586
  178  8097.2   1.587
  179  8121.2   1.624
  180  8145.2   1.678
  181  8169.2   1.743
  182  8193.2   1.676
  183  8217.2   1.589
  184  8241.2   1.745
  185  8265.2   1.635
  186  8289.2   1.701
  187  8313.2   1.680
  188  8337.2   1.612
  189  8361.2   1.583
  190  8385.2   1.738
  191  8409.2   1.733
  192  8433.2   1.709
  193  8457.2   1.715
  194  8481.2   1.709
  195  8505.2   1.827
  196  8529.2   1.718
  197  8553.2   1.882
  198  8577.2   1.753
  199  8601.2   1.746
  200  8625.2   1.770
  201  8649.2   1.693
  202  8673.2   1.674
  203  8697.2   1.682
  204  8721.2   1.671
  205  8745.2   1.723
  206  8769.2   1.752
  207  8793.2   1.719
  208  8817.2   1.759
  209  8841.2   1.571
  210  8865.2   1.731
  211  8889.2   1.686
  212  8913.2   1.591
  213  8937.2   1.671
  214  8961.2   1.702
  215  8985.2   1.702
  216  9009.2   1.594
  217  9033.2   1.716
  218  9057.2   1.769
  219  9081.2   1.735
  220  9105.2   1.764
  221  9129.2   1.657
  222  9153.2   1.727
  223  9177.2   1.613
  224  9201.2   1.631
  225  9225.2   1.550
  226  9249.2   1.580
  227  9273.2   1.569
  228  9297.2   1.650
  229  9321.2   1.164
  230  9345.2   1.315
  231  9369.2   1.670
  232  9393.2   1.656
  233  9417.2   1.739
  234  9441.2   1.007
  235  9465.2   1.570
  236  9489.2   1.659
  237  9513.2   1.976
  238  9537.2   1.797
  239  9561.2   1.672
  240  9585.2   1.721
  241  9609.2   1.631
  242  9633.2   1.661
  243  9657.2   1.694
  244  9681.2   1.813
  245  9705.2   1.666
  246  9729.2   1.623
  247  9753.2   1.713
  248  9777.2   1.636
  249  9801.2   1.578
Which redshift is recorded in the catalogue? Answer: 0.298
